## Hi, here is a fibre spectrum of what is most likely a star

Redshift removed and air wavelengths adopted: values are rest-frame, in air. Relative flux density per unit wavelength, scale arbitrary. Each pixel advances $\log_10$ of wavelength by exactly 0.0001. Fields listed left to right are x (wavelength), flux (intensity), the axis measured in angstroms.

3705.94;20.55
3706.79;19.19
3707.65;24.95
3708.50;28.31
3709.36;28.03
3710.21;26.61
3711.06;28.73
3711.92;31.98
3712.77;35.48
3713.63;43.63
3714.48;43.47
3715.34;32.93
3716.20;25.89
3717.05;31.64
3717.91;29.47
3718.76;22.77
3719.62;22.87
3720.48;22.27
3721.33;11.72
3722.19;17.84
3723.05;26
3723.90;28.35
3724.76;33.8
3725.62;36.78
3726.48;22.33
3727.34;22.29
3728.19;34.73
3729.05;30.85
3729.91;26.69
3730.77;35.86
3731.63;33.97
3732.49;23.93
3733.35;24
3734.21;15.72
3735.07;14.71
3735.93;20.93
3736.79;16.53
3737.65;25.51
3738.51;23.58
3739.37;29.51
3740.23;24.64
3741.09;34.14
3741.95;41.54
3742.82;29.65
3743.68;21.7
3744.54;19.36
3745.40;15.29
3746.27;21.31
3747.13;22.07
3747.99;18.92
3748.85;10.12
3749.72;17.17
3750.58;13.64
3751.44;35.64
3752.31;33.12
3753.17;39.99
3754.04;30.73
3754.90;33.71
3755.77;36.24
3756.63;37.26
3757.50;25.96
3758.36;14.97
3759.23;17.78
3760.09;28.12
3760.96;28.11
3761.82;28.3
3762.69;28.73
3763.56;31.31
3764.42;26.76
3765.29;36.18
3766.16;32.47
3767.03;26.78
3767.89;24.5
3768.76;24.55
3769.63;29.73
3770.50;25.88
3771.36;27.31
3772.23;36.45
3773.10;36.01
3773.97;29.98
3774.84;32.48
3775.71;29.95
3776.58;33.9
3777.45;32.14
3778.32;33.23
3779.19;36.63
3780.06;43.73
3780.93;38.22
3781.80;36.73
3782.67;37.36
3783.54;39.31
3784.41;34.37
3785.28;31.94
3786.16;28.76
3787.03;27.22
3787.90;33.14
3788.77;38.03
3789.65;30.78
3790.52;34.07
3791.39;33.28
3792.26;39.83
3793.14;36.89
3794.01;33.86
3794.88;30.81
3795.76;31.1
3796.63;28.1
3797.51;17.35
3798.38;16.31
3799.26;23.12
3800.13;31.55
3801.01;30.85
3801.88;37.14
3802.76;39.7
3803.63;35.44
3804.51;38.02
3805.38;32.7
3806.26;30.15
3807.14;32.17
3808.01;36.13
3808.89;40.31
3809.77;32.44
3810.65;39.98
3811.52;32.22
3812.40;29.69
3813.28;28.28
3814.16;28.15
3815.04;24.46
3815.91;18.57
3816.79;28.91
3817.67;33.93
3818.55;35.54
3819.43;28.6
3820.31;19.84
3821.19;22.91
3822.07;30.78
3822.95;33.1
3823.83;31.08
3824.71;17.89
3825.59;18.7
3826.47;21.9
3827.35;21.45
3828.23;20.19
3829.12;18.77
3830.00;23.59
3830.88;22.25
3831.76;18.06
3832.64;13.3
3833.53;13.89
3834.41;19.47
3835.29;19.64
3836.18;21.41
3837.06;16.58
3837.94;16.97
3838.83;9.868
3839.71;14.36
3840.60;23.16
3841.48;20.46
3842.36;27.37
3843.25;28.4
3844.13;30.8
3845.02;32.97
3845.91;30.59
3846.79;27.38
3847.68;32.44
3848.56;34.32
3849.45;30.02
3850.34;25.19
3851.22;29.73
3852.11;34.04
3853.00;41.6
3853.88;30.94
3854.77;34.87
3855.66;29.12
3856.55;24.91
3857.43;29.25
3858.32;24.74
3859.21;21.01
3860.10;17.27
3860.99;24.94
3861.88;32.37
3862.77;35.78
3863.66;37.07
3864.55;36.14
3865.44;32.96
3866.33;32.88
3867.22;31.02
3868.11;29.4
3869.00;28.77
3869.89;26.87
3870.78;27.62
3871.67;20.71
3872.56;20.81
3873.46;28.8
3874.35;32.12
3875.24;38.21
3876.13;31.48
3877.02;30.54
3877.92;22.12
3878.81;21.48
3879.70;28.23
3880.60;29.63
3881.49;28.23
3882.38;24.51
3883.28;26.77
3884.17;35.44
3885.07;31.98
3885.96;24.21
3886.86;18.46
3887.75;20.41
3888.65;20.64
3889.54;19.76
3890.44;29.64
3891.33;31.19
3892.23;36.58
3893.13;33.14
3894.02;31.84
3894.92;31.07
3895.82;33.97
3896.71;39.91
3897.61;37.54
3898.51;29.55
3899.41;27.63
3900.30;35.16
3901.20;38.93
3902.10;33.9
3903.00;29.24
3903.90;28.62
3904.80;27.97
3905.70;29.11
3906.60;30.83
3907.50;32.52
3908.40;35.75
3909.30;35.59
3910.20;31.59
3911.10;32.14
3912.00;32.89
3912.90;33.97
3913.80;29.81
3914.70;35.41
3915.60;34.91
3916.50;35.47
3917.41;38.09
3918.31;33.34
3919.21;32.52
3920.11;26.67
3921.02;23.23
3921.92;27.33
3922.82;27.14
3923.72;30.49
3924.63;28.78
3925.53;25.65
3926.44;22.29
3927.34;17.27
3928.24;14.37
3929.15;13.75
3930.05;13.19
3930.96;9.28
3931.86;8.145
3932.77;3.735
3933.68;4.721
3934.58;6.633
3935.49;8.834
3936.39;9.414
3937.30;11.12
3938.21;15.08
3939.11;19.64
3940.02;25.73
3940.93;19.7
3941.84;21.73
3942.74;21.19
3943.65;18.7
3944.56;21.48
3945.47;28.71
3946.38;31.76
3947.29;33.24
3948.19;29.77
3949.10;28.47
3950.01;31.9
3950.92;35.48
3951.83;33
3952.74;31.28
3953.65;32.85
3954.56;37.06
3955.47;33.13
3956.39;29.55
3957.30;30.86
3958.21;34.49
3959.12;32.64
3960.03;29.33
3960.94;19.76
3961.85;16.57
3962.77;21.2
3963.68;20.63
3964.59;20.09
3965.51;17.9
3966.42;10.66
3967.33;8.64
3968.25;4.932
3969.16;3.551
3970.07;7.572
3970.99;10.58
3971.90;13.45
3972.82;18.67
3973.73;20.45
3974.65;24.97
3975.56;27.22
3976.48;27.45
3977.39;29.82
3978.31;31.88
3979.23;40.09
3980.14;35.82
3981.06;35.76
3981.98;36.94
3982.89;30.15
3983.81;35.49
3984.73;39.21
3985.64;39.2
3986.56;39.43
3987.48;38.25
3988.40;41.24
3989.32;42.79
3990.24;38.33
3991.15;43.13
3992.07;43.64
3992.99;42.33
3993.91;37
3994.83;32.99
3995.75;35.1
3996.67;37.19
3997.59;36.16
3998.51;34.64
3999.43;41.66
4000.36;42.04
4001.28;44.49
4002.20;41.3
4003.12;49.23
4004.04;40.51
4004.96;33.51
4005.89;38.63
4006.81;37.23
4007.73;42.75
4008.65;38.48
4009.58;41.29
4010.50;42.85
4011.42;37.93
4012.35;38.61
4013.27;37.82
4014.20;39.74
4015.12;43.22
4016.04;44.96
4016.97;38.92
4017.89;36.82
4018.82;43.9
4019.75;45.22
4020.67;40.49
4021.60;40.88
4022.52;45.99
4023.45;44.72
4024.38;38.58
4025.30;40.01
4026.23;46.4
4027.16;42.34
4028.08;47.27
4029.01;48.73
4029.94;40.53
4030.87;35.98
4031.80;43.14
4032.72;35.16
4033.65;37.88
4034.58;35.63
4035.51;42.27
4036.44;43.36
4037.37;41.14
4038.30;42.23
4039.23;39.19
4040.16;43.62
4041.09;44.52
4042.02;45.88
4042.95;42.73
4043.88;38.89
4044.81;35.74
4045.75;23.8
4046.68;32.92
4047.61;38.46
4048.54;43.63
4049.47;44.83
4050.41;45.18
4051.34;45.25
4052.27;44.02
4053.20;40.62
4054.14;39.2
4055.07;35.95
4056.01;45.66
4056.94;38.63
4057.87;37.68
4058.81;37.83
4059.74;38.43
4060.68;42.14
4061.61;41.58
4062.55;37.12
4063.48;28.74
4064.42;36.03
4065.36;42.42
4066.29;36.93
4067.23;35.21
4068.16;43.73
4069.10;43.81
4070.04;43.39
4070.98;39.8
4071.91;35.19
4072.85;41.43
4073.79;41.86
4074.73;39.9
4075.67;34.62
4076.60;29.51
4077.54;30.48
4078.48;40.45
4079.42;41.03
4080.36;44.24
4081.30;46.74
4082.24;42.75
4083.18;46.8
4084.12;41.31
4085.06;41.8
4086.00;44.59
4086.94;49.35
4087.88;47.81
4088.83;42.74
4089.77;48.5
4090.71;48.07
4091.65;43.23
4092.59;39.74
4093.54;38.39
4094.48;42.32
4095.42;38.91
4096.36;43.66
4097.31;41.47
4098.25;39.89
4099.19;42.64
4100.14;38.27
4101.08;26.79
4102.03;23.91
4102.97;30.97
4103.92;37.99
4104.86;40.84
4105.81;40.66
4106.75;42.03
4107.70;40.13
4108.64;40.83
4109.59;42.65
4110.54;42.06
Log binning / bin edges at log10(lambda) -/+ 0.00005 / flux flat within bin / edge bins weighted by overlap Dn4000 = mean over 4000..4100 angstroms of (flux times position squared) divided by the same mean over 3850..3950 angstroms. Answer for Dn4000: 1.6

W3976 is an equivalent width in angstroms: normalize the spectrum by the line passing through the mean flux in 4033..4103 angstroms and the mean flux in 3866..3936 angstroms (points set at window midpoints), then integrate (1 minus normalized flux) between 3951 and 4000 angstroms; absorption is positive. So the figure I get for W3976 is 5.5 angstroms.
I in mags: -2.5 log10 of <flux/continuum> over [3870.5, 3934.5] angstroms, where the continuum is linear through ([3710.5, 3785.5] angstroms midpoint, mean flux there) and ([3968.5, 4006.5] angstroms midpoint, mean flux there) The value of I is 0.15 mag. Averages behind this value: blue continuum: 28.5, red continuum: 33.6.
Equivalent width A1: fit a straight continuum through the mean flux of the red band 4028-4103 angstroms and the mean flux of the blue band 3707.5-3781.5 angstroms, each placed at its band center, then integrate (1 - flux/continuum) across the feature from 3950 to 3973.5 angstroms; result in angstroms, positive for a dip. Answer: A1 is 9.0 angstroms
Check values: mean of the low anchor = 28.1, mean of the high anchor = 40.2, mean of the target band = 22.3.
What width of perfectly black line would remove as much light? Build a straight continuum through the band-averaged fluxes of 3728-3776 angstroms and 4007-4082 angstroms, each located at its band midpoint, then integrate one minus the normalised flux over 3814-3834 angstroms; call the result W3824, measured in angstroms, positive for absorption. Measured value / 4.4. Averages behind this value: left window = 27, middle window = 23.7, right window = 40.3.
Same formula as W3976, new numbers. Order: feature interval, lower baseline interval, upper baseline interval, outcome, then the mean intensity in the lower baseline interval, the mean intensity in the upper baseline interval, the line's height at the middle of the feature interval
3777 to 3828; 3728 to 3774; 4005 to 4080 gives -3.6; 26.8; 40.1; 29.2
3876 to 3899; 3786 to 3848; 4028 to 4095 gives 1.8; 27.4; 40.7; 31.2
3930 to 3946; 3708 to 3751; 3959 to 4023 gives 8.5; 26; 33.2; 31.7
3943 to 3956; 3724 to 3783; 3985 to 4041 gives 2.5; 28.3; 40.7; 37.6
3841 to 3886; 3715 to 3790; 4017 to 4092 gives 5.0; 28.3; 40.9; 32.9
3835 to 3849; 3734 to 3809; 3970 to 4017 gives 3.3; 29.5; 36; 31.6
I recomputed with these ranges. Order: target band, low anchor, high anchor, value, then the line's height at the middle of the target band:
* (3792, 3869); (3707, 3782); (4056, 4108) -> 0.12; 31.1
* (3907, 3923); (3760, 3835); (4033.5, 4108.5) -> 0.06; 34.2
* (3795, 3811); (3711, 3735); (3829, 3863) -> -0.21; 26.2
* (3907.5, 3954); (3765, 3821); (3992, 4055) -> 0.44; 37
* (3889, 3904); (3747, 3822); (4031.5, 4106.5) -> 0.07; 34.3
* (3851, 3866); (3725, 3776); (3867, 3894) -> -0.11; 27.6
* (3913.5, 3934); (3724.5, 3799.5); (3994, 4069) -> 0.46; 35.7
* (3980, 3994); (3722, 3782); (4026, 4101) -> -0.03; 37.6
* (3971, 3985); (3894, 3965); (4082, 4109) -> 0.06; 30.7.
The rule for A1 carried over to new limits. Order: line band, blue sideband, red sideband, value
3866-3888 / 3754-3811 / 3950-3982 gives 0.3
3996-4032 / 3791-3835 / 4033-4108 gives -3.5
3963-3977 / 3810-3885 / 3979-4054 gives 7.9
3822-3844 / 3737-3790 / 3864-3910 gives 6.5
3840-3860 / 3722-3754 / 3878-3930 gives -0.6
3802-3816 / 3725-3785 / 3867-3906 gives -2.0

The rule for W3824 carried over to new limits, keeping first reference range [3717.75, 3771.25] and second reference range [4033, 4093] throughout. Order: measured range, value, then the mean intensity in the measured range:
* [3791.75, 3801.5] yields -0.2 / 29.1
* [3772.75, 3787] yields -3.5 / 34.4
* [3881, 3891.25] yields 2.2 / 25.7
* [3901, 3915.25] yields 0.5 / 32.3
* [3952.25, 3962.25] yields 1.7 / 29.9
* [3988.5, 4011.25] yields -1.3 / 39.9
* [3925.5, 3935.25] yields 6.4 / 12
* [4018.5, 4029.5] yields -1.4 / 43.7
